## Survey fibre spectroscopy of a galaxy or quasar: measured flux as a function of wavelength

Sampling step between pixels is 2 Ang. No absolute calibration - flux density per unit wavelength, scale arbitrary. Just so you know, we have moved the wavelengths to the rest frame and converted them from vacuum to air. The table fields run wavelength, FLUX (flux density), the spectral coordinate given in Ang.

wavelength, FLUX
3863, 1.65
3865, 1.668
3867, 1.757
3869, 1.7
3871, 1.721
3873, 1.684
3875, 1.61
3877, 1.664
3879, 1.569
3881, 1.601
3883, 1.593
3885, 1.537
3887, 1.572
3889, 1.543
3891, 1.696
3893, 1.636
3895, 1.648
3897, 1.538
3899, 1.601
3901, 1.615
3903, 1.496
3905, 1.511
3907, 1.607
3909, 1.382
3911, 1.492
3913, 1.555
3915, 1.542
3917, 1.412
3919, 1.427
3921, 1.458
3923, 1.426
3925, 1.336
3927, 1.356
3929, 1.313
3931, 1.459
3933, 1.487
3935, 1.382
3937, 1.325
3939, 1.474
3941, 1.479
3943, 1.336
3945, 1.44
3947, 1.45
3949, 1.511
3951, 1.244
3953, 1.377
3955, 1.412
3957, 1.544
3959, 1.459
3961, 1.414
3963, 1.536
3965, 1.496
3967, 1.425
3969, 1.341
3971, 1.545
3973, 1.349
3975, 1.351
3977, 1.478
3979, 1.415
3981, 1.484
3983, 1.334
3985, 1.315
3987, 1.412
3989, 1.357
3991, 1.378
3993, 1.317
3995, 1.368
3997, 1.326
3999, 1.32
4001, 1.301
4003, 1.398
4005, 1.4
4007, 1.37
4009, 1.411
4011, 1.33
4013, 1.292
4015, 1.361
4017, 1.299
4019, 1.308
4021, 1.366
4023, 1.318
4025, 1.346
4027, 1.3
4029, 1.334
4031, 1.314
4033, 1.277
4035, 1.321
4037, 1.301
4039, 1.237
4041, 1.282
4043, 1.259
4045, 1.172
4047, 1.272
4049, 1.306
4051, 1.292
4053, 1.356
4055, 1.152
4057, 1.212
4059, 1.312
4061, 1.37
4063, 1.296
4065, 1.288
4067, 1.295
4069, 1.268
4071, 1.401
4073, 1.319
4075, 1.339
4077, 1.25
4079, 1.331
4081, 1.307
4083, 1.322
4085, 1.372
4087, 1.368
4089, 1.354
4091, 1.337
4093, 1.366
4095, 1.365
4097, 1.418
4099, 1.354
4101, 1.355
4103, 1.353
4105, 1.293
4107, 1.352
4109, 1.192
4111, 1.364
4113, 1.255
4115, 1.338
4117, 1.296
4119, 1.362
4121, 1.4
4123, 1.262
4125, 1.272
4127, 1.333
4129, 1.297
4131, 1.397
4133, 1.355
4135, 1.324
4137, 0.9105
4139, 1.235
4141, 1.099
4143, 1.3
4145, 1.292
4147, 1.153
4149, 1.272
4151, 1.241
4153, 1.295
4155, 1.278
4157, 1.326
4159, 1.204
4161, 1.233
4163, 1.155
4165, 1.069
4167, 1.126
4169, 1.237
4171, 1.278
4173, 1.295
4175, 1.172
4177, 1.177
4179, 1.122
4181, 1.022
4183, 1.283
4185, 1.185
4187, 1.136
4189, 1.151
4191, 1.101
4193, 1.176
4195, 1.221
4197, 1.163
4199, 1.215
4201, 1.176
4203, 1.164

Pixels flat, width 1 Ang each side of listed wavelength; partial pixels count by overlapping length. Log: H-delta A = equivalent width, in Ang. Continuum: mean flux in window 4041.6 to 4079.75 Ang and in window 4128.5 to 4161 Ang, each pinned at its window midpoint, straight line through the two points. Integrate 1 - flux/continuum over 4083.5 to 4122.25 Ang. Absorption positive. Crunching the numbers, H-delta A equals -2.2 Ang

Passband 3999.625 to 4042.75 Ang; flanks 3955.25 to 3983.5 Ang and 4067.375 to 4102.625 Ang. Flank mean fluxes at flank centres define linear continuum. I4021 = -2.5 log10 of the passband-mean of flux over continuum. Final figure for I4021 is 0.06 mag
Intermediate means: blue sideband 1.44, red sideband 1.34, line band 1.33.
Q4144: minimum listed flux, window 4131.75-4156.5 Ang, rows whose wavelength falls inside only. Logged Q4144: 0.9105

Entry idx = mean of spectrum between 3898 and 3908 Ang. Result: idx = 1.57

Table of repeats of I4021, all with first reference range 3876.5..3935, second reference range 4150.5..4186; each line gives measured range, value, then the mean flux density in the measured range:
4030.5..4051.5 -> 0.067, 1.27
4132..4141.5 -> 0.048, 1.19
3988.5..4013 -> 0.039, 1.35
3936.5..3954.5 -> 0.047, 1.41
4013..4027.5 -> 0.043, 1.33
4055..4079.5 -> 0.020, 1.3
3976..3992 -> 0.021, 1.4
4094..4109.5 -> -0.046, 1.34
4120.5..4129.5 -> -0.045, 1.31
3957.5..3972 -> -0.012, 1.46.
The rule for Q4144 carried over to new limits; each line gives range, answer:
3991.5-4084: 1.152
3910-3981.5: 1.244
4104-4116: 1.192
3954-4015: 1.292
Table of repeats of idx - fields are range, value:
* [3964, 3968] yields 1.46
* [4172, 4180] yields 1.19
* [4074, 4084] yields 1.31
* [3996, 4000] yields 1.32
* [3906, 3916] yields 1.52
